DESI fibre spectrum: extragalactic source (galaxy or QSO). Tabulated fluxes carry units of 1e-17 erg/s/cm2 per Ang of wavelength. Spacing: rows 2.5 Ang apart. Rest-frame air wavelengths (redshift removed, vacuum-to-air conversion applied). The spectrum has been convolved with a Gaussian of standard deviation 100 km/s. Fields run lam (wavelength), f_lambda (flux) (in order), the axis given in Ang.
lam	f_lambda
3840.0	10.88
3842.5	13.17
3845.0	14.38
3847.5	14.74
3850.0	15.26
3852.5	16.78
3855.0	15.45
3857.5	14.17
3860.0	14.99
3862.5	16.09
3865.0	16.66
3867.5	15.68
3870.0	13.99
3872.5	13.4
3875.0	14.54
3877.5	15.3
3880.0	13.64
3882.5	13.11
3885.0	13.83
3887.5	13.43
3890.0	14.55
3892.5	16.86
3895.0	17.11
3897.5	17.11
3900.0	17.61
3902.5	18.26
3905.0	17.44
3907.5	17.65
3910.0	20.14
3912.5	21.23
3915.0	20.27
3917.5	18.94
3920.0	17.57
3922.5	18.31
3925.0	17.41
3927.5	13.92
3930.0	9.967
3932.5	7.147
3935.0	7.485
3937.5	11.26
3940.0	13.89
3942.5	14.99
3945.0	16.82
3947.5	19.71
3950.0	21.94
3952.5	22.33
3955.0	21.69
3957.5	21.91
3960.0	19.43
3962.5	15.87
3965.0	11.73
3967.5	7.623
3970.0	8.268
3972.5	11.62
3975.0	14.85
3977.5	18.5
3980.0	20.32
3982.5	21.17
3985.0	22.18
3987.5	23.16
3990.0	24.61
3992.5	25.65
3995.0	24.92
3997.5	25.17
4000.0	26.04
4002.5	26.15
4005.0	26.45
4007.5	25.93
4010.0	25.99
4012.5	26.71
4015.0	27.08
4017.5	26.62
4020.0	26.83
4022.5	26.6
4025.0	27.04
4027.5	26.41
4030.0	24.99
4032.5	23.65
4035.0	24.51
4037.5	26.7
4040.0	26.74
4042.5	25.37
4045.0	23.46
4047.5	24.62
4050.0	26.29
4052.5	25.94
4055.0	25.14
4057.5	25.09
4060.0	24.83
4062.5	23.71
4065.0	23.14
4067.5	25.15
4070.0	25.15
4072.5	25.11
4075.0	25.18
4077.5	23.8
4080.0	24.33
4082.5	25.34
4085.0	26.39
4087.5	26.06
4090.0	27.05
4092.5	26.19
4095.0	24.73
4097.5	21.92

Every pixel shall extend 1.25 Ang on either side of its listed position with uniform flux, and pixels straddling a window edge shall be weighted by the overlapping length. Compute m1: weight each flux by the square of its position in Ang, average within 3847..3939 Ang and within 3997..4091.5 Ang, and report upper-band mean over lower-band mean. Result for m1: 1.79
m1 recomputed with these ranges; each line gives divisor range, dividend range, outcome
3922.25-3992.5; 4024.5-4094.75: 1.61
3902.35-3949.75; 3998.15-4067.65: 1.69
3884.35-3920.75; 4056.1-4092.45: 1.56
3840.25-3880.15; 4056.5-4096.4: 1.89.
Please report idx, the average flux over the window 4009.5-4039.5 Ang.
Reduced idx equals 26.1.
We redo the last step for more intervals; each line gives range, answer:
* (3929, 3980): 15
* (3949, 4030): 21.9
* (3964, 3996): 18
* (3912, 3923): 19.2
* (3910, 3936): 15.5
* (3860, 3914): 16.1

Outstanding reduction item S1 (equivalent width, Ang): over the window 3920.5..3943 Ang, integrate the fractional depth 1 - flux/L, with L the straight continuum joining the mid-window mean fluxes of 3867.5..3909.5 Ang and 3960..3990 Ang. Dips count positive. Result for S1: 4.5 Ang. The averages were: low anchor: 15.6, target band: 12.8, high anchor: 16.4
